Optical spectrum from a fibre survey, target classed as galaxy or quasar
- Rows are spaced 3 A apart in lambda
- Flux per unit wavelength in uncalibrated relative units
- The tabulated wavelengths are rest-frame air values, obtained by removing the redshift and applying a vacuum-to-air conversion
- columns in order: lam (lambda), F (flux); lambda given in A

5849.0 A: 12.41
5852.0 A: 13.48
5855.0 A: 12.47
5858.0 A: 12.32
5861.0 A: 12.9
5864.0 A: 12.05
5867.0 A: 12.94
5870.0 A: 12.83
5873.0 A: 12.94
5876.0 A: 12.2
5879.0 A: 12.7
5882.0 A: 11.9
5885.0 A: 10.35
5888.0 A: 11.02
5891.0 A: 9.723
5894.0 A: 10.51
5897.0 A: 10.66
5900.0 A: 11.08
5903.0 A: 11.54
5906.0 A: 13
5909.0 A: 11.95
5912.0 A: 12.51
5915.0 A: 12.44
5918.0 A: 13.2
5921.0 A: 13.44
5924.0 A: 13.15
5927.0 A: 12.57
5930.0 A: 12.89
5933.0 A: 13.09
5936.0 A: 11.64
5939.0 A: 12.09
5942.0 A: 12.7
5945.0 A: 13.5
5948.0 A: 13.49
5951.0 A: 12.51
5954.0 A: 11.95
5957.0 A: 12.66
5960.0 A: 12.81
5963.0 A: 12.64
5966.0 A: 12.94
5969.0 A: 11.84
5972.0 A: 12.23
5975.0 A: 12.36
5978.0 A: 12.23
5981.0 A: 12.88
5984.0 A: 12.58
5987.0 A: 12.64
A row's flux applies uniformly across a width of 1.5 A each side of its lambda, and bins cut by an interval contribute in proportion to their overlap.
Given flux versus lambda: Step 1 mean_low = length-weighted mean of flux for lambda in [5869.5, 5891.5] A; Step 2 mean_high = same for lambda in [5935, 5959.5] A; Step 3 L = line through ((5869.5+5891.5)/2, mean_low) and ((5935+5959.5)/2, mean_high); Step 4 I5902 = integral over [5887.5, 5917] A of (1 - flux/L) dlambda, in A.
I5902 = 1.3 A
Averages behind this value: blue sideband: 11.7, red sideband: 12.6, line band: 11.5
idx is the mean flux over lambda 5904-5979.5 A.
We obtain 12.6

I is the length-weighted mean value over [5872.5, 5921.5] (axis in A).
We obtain 11.8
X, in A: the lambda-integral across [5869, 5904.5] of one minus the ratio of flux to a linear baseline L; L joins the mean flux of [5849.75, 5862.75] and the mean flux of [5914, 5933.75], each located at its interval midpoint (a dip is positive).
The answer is 3.92 A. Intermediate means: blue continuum 12.8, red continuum 13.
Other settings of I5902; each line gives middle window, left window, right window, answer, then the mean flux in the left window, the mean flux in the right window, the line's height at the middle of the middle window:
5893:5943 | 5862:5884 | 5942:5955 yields 1.73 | 12.5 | 12.9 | 12.7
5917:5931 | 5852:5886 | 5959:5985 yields -0.67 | 12.4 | 12.5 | 12.5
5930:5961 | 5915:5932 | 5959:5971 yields 0.24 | 13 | 12.5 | 12.8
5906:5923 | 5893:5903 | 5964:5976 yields -2.31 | 10.9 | 12.4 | 11.2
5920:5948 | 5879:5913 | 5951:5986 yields -2.07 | 11.3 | 12.5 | 11.9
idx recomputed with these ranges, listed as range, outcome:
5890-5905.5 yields 10.9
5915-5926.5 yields 13.1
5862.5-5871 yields 12.6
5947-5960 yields 12.6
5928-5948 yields 12.7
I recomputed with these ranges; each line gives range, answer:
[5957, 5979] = 12.5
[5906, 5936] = 12.8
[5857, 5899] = 11.8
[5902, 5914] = 12.3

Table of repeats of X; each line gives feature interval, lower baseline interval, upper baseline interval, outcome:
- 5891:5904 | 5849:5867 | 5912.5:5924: 2.1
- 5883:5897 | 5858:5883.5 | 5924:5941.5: 2.3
